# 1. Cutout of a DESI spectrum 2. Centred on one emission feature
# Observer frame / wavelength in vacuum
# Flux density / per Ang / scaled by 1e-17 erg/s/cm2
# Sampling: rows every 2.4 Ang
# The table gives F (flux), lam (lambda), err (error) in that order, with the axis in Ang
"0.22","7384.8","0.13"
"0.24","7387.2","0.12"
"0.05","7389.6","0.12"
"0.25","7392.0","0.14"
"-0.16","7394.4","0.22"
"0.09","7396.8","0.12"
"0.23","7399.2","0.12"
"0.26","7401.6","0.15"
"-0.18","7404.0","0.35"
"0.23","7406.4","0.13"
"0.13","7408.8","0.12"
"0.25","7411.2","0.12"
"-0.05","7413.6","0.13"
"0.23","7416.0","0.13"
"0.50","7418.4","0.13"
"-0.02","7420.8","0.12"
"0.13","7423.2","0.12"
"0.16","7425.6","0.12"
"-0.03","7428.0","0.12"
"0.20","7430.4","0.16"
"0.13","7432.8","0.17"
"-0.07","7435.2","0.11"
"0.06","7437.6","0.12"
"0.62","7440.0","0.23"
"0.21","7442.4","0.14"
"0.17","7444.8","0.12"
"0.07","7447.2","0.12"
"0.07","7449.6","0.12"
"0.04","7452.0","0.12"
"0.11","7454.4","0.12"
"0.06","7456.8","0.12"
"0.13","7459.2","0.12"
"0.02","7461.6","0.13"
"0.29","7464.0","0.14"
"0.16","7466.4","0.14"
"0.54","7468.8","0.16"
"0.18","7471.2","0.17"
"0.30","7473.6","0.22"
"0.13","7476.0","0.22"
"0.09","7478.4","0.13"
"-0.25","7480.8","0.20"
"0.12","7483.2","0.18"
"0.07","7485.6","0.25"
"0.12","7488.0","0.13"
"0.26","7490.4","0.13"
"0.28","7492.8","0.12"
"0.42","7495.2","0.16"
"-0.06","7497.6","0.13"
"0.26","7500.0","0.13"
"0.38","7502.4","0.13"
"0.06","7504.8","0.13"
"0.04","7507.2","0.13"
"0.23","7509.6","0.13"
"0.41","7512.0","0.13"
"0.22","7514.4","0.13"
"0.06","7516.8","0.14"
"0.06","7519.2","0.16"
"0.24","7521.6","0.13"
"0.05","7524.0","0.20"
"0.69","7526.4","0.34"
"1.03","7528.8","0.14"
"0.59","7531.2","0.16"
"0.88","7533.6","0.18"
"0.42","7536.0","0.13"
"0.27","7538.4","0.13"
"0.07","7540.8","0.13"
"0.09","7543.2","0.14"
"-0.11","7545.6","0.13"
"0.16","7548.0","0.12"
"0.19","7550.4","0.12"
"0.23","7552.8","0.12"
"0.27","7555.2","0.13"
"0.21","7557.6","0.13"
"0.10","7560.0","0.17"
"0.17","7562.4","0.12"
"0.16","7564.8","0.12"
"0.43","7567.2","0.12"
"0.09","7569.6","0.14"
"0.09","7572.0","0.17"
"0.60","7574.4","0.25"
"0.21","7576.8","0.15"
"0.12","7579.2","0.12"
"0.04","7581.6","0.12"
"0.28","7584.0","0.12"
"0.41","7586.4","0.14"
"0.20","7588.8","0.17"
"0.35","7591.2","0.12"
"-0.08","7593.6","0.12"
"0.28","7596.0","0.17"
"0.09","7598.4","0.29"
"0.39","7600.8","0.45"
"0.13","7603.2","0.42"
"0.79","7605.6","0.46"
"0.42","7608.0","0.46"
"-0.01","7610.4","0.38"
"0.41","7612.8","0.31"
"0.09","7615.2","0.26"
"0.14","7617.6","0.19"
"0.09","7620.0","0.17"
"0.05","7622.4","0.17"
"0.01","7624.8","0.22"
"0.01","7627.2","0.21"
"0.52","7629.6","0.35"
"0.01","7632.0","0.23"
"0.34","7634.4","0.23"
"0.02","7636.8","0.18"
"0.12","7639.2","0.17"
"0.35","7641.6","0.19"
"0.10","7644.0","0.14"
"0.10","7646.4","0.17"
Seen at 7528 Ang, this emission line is [O II] 3727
